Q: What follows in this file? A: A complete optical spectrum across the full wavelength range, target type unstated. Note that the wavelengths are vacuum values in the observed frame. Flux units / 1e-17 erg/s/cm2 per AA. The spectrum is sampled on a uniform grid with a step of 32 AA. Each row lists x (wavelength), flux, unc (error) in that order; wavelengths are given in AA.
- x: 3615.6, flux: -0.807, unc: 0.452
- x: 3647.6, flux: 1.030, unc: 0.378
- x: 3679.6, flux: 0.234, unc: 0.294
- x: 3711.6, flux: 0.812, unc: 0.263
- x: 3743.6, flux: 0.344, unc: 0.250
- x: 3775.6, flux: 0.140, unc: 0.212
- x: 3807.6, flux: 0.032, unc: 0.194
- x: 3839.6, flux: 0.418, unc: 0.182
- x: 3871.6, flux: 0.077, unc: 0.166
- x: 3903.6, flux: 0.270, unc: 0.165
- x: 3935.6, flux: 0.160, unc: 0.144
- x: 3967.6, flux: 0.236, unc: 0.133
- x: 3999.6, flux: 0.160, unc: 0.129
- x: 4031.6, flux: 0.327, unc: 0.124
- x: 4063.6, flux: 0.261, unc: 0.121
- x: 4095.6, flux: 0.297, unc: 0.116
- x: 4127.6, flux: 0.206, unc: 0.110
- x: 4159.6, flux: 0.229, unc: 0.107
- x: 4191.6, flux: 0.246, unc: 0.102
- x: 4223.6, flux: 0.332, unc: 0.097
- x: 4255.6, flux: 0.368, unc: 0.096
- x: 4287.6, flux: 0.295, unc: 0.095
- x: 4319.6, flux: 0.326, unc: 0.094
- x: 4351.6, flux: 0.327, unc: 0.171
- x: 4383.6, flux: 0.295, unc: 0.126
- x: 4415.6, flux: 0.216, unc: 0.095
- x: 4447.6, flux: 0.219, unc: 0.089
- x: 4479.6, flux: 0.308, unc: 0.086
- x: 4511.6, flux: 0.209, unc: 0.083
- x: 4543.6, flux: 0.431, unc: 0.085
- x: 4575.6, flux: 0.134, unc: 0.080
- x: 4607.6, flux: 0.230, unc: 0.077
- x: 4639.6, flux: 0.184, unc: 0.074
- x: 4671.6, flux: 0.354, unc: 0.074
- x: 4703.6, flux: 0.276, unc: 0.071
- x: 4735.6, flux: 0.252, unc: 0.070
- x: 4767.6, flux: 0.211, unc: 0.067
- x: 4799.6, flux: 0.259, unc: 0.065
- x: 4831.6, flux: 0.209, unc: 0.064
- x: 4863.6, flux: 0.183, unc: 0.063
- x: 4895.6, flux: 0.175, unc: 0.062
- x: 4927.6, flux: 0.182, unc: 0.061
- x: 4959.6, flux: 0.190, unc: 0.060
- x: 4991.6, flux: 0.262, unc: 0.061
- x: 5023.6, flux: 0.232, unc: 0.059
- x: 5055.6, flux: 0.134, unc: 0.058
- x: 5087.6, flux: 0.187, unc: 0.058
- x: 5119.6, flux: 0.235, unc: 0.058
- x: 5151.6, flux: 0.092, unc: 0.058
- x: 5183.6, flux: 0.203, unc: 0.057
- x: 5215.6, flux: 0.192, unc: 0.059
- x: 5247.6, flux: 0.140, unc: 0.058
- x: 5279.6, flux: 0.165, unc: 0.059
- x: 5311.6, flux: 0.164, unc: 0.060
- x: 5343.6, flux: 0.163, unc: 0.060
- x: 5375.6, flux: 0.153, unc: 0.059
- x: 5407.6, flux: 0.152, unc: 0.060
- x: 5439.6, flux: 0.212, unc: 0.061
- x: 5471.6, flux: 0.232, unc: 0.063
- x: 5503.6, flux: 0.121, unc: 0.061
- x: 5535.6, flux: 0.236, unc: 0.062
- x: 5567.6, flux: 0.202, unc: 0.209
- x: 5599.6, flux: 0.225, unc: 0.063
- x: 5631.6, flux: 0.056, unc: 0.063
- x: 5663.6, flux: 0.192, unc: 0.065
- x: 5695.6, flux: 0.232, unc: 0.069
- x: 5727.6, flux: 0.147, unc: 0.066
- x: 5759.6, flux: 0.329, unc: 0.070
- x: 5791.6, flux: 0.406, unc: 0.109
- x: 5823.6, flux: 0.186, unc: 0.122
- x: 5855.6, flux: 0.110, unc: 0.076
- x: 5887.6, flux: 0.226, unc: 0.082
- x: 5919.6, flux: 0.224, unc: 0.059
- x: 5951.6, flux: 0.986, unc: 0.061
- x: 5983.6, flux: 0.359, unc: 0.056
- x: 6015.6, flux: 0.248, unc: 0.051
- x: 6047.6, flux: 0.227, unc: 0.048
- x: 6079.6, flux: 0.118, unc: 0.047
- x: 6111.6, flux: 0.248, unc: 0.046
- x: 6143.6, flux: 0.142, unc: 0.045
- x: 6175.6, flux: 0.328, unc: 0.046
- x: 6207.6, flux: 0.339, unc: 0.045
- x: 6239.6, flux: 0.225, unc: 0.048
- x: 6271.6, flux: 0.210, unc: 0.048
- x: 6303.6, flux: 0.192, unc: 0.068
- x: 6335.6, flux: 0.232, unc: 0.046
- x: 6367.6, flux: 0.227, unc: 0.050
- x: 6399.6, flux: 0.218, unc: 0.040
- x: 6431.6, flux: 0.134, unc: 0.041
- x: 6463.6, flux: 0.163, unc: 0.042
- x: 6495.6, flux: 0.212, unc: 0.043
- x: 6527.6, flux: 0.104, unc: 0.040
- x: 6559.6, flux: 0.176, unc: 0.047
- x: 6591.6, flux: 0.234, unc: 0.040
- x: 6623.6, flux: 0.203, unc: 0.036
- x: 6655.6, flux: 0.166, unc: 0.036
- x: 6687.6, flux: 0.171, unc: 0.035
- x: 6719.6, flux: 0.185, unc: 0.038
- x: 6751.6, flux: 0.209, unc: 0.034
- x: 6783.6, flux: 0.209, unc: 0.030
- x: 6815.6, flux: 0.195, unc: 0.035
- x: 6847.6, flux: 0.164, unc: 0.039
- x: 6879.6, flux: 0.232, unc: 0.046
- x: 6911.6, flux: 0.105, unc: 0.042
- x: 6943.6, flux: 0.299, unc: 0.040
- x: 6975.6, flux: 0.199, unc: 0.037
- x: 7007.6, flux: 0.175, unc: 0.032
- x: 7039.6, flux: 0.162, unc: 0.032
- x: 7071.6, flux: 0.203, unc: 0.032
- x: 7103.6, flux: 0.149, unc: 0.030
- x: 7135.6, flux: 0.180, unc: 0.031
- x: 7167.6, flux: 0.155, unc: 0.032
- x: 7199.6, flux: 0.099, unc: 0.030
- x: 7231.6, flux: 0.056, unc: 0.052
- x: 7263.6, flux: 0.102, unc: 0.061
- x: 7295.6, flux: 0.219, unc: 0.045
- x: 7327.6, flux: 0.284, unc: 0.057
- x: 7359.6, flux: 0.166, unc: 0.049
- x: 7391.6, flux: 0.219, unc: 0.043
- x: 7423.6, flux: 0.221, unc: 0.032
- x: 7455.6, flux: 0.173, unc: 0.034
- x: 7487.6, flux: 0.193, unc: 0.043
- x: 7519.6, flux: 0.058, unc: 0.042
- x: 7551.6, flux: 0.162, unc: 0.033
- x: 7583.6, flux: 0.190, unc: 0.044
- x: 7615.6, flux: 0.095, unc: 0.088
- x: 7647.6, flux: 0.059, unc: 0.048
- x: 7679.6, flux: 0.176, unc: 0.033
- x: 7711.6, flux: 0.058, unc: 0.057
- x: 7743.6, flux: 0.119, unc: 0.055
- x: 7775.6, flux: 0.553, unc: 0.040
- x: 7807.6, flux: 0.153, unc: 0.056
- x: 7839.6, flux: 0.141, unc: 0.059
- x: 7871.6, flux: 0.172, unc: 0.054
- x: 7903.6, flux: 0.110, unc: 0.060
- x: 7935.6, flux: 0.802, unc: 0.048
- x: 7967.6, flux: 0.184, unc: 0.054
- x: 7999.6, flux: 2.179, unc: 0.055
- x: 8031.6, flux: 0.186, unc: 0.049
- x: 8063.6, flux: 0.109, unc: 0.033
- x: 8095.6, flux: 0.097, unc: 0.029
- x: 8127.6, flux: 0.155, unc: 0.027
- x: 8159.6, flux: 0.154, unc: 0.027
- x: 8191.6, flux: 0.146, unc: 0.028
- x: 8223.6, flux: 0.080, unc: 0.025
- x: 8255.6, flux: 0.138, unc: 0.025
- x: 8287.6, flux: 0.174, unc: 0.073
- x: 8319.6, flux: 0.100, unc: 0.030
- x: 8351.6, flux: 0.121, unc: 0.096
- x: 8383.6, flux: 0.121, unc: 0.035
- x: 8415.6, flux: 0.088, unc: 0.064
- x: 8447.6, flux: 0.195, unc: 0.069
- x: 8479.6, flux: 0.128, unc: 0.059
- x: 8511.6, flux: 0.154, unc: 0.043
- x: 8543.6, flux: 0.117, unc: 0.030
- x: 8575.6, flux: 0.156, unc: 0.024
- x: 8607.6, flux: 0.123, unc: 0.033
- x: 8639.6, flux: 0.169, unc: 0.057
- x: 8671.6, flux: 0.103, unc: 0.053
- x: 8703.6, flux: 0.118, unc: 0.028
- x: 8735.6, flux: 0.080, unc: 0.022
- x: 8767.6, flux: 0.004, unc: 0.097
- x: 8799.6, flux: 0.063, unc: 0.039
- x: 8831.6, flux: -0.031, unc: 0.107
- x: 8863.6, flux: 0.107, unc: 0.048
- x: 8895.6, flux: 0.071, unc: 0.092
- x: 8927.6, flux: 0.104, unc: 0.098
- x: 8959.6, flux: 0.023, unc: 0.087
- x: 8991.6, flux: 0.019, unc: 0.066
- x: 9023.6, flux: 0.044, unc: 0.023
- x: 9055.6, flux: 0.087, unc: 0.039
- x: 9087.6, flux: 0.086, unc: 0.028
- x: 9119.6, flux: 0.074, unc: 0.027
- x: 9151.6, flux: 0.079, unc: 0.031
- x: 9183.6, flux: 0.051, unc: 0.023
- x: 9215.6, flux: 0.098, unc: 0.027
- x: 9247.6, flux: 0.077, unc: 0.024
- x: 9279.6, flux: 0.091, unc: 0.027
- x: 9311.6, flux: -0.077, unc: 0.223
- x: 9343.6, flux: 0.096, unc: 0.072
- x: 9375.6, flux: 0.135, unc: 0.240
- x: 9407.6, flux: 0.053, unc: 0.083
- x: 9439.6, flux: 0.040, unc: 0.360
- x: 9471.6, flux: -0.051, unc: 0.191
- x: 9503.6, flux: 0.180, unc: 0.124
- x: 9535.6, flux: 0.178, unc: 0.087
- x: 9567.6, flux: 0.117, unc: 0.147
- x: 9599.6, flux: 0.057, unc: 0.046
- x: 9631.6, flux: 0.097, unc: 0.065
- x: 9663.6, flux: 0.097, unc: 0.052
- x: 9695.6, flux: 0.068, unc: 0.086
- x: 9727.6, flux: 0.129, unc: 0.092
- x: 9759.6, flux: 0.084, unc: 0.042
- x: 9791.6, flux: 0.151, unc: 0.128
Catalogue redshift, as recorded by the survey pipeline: 0.600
